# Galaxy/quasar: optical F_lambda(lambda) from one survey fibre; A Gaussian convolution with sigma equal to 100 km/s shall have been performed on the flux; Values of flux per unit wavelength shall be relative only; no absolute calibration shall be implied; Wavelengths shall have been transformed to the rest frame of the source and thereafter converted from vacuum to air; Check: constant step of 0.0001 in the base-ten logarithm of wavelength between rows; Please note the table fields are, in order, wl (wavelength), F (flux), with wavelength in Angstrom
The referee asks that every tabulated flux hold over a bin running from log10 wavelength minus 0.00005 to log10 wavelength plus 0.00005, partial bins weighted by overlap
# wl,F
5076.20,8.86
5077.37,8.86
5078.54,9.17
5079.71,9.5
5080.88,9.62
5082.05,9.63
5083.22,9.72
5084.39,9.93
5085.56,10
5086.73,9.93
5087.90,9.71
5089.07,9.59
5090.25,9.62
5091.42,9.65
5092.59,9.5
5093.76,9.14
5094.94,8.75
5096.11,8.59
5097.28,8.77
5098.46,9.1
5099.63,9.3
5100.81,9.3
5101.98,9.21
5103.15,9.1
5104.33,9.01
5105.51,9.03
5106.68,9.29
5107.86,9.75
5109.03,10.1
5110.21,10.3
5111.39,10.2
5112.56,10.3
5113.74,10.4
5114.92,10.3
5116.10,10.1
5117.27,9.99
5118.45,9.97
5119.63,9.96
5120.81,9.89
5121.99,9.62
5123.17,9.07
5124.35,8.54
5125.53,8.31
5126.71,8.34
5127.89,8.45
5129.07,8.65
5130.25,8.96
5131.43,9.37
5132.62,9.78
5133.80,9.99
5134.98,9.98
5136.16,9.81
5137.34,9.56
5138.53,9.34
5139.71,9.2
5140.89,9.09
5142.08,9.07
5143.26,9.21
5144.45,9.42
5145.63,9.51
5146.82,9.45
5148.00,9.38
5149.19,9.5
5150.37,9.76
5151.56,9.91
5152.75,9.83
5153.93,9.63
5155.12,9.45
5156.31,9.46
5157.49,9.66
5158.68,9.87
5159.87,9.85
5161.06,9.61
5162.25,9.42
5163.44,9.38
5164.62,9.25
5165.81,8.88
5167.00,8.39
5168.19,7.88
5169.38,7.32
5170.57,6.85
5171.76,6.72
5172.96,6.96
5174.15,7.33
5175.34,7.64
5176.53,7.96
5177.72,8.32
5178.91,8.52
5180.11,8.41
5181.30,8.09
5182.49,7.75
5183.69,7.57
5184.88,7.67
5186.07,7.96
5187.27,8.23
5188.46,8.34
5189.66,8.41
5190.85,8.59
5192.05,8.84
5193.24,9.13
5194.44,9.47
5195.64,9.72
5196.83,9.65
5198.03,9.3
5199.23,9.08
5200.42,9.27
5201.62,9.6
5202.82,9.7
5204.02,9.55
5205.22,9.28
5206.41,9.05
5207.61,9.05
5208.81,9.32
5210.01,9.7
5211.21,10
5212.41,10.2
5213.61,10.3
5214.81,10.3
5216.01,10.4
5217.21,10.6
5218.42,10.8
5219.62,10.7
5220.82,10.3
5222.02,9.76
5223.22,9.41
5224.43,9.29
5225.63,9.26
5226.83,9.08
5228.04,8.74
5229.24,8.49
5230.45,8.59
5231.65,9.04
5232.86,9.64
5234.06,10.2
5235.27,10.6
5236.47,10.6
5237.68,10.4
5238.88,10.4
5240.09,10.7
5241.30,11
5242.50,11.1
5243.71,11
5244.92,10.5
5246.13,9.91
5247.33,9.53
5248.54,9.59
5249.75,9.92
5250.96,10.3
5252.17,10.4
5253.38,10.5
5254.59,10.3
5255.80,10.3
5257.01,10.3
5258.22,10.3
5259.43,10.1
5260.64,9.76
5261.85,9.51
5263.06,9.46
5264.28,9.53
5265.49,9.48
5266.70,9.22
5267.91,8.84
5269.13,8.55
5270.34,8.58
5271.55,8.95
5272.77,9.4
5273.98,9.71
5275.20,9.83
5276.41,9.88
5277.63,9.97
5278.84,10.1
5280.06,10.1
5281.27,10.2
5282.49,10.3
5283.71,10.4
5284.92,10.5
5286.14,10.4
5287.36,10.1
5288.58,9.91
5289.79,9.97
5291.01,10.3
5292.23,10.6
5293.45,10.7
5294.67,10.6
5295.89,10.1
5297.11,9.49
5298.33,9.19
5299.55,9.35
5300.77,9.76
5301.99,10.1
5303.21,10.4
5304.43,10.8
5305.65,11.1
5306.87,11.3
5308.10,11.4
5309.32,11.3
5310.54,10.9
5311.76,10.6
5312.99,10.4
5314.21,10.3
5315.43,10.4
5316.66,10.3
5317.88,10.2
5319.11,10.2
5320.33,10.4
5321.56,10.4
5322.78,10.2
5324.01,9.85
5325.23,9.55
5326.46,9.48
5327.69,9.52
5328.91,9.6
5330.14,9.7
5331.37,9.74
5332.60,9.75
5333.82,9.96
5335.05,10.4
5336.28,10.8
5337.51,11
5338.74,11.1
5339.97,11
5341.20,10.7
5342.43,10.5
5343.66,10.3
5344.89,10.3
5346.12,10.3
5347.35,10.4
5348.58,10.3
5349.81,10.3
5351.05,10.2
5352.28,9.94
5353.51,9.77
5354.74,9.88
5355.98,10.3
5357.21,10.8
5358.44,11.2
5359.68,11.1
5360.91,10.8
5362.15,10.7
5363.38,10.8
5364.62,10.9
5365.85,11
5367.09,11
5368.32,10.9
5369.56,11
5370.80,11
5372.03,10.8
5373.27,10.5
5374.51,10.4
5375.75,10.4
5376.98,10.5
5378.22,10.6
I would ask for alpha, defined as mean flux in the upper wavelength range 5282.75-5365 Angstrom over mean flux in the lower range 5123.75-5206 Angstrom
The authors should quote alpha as 1.16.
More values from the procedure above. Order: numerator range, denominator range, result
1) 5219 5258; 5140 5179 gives 1.13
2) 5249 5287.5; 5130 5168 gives 1.04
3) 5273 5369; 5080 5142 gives 1.09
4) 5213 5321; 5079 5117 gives 1.05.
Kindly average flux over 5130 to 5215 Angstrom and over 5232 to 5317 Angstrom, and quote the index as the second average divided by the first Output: 1.1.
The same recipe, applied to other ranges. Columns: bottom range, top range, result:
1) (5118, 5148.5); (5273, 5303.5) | 1.08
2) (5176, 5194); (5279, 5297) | 1.24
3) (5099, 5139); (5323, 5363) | 1.08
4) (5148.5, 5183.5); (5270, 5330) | 1.17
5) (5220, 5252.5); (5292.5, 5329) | 1.04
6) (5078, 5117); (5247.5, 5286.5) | 1.03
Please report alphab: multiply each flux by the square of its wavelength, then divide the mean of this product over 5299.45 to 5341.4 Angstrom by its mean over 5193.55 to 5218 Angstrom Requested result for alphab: 1.12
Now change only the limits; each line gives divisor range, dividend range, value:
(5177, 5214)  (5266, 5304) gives 1.14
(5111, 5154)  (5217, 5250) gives 1.09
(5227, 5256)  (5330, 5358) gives 1.07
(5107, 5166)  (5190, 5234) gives 1.03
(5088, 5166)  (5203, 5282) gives 1.09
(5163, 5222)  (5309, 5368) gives 1.23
